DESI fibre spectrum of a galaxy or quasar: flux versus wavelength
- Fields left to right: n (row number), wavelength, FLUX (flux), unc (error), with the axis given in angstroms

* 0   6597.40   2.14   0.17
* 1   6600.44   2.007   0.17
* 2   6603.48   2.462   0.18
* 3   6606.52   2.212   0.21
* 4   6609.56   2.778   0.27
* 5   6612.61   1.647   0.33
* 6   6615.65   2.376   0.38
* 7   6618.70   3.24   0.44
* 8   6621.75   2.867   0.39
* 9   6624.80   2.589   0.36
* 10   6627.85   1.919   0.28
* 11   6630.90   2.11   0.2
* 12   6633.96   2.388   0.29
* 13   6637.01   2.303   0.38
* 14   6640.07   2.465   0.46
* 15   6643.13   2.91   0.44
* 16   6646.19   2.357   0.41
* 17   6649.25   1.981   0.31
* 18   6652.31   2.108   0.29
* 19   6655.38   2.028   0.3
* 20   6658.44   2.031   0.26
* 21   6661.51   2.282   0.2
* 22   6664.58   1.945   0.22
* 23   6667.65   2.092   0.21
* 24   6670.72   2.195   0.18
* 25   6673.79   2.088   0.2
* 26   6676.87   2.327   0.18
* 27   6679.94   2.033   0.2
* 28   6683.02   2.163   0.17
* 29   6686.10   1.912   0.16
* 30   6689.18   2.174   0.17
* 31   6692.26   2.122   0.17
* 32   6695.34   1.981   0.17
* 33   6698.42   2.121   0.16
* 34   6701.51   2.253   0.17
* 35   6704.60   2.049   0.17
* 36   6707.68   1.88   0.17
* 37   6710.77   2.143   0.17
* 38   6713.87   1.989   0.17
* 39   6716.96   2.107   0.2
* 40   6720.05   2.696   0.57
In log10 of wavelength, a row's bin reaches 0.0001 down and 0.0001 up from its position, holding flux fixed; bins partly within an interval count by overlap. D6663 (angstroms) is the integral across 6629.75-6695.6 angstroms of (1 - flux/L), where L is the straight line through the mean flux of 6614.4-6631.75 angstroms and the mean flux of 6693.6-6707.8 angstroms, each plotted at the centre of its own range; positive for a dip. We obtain 3.3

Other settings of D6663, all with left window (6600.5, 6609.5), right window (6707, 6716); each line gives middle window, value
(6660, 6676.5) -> 0.17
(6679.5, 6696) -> 0.20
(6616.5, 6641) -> -2.13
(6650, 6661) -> 0.63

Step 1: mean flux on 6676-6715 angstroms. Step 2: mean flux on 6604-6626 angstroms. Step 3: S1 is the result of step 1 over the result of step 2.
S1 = 0.83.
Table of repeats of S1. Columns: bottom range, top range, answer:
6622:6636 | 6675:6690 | 0.92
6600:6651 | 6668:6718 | 0.87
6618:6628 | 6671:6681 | 0.80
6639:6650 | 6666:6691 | 0.86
